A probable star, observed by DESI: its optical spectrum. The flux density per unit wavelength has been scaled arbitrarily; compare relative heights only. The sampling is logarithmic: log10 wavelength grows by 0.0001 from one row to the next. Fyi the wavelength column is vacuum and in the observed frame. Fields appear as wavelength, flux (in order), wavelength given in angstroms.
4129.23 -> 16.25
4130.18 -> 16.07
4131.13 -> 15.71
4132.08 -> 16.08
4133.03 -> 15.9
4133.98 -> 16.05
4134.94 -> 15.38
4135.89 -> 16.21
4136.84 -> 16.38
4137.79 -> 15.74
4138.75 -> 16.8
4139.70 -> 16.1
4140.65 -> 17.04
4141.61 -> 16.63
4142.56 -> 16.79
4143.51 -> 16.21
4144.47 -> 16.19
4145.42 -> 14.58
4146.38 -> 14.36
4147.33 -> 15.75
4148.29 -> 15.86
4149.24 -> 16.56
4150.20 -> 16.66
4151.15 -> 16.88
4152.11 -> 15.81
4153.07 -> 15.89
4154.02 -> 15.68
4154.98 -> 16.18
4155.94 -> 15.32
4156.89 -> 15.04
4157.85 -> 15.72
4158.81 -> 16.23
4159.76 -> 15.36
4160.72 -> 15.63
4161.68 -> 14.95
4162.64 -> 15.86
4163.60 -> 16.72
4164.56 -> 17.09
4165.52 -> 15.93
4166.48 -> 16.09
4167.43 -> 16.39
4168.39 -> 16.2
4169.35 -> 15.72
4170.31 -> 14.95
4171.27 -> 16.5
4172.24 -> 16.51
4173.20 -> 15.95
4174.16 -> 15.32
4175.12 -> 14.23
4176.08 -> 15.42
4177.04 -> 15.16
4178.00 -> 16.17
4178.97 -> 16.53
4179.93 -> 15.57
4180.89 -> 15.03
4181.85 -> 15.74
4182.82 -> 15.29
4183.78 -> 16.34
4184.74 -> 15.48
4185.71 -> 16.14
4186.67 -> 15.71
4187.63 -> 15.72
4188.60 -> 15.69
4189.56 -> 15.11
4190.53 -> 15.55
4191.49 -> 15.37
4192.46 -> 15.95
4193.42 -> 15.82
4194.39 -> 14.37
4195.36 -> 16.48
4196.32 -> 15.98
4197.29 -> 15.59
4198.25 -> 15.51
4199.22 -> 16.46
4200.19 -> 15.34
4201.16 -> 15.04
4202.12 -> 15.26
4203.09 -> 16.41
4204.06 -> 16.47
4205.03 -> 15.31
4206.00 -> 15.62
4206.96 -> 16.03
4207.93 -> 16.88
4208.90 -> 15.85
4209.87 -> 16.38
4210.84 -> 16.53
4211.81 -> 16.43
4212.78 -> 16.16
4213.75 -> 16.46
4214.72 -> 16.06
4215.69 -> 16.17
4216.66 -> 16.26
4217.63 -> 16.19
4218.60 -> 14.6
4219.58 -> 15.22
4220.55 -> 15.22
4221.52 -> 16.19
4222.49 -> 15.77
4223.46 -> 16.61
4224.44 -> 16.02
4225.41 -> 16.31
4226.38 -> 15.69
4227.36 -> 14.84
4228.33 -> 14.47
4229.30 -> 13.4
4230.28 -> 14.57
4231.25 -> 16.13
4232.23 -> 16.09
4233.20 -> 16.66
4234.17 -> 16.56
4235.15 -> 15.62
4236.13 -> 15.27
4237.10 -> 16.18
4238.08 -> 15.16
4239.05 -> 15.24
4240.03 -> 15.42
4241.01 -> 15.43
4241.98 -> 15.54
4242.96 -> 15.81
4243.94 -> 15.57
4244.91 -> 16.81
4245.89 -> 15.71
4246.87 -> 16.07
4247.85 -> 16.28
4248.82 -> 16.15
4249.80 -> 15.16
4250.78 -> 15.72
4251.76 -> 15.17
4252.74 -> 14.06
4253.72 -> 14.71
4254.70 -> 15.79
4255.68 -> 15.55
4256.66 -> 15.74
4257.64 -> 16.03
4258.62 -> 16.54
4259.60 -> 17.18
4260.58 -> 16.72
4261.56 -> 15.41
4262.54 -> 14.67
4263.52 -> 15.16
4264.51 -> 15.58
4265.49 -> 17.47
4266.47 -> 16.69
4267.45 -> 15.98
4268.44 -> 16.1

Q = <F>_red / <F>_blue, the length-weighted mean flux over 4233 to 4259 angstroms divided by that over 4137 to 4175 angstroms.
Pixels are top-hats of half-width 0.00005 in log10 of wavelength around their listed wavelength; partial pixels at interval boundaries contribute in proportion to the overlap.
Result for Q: 0.98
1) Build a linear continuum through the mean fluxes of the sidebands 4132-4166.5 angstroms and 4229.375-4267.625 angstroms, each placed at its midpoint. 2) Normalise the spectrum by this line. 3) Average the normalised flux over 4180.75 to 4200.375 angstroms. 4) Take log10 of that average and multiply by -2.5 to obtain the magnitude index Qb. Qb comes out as 0.016 mag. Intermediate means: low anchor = 16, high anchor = 15.8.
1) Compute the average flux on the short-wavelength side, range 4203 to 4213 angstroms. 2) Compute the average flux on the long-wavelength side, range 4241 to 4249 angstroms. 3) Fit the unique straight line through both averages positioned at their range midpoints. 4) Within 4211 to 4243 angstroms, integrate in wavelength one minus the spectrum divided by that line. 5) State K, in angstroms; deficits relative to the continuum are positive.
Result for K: 0.7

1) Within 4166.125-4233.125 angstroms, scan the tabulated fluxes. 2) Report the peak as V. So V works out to 16.88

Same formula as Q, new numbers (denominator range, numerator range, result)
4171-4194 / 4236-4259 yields 1.00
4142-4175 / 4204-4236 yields 1.00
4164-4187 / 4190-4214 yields 1.00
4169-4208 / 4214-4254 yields 1.00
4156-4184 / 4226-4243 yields 0.98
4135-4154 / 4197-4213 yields 0.99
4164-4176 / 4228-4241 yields 0.97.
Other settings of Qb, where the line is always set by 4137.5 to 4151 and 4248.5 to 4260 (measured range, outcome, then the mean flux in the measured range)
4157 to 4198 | 0.015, 15.7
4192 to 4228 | -0.003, 15.9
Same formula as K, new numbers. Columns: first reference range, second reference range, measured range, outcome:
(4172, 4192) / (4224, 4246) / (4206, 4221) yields -0.40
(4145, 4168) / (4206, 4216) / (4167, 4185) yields 0.33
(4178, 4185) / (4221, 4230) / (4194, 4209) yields -0.17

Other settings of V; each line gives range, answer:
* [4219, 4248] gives 16.81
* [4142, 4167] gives 17.09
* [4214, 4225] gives 16.61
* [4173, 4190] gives 16.53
